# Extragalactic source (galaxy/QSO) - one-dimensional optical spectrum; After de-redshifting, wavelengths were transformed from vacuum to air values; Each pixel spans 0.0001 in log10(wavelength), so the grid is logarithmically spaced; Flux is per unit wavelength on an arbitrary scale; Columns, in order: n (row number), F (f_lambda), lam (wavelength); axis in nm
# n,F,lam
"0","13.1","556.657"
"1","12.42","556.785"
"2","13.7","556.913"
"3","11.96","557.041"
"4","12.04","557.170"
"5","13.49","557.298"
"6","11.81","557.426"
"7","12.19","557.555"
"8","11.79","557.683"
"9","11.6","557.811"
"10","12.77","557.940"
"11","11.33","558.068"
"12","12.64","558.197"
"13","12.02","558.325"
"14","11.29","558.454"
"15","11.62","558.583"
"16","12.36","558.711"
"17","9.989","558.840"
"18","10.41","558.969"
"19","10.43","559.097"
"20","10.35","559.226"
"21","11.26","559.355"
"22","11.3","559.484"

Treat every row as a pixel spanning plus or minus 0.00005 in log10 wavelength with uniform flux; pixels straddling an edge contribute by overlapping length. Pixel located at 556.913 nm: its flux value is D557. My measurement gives 13.7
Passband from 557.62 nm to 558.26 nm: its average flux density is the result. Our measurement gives 12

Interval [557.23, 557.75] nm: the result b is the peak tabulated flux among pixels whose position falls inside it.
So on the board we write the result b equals 13.49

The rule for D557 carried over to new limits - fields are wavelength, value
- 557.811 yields 11.6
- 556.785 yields 12.42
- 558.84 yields 9.989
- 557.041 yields 11.96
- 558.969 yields 10.41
